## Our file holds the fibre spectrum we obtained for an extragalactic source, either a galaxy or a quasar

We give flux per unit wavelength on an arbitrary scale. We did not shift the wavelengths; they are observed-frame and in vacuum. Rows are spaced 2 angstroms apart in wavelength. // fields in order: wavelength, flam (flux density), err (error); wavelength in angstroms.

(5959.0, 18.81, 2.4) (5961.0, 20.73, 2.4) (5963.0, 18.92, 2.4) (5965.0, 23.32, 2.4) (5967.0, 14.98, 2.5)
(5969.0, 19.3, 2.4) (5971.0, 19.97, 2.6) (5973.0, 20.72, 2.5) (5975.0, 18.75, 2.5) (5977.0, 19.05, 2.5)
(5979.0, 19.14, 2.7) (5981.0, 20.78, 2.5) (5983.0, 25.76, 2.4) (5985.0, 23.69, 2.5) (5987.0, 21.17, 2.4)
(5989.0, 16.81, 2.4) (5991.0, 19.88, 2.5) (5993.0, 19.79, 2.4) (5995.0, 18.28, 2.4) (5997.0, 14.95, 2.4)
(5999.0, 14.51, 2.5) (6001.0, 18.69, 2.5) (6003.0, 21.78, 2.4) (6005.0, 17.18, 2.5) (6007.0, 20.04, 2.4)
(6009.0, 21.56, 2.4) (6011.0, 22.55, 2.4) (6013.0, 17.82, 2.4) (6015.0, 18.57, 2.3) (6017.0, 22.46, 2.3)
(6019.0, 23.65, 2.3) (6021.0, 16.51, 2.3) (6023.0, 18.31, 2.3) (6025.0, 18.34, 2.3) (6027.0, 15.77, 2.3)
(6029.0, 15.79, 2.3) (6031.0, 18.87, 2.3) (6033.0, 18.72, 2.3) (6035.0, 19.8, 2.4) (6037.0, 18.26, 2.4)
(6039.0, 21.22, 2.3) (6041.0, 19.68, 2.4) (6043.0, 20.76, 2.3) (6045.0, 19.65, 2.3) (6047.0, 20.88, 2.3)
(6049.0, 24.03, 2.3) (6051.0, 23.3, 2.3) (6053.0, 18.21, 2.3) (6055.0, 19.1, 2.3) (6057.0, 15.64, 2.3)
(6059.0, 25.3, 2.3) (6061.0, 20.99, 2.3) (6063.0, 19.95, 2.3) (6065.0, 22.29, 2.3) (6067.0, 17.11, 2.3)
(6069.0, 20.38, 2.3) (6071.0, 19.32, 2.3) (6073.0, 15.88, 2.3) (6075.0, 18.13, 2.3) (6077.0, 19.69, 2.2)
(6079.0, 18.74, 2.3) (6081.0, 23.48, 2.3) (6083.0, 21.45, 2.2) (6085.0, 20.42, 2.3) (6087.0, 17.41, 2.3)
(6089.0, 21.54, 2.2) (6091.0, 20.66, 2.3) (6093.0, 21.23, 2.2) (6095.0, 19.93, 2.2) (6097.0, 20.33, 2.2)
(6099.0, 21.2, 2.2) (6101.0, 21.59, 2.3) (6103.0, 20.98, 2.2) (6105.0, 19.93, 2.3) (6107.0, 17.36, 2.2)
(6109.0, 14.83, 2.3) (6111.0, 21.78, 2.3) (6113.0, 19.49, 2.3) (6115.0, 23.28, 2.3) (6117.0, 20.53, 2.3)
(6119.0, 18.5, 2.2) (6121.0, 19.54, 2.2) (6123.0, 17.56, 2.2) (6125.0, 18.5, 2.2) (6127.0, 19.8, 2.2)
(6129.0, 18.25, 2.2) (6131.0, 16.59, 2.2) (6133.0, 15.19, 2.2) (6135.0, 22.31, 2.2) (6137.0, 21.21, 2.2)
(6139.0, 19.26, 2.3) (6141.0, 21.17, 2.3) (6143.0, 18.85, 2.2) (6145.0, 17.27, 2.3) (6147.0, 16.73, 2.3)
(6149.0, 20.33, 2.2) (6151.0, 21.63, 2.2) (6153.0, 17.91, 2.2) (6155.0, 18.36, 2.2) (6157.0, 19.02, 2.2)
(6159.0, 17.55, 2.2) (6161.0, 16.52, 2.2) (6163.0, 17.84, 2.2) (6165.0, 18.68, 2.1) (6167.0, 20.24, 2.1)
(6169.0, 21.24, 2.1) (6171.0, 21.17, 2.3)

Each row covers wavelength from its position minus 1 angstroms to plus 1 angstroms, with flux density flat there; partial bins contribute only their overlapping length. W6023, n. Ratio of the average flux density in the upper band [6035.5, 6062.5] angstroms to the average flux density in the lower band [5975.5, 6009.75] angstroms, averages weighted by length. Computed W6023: 1.0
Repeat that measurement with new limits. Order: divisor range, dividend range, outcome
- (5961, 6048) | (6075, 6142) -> 1.02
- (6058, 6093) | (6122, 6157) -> 0.94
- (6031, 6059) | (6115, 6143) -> 0.96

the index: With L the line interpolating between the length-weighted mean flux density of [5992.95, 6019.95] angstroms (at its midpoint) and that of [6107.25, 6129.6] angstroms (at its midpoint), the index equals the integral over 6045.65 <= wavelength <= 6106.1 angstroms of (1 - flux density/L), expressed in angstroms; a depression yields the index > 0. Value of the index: -3.1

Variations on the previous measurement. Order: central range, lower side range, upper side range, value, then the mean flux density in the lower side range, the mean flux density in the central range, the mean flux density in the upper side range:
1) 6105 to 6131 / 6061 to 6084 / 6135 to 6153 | 0.8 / 19.7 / 19.1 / 19.6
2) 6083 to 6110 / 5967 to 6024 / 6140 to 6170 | -1.0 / 19.6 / 19.9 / 18.9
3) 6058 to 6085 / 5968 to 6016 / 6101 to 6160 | -1.2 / 19.6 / 20.2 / 19.1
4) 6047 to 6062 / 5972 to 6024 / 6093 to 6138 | -1.0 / 19.7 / 20.9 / 19.5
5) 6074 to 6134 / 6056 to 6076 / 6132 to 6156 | -0.8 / 19.5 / 19.6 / 19.2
